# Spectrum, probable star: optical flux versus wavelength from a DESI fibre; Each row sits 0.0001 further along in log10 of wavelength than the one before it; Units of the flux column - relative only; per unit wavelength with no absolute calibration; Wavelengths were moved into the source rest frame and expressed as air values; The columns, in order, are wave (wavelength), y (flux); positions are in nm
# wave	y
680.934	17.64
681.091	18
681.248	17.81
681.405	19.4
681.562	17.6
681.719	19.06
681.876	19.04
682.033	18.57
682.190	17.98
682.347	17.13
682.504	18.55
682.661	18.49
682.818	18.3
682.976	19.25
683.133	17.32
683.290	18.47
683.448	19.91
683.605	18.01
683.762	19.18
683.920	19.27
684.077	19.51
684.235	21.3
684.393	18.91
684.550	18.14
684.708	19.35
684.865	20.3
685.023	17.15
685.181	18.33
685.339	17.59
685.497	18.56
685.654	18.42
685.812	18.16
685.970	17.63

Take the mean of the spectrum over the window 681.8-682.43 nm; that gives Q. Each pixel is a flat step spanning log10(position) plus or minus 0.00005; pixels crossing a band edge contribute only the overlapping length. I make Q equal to 18.2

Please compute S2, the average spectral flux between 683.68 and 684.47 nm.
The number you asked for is 19.6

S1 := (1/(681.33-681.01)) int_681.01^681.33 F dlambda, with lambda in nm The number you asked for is 17.9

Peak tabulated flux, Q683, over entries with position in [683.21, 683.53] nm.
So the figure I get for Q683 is 19.91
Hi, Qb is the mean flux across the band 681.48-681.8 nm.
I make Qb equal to 18.3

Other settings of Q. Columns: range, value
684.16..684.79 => 19.4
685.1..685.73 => 18.2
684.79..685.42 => 18.3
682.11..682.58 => 17.9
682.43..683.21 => 18.4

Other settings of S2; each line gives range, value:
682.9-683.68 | 18.6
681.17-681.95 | 18.6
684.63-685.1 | 19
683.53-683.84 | 18.6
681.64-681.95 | 19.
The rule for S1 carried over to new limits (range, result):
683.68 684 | 19.2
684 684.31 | 20.4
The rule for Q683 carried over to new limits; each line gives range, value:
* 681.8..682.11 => 19.04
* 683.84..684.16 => 19.51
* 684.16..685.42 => 21.3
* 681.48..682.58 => 19.06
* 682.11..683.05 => 19.25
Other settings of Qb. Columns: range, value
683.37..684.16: 19.2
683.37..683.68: 19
